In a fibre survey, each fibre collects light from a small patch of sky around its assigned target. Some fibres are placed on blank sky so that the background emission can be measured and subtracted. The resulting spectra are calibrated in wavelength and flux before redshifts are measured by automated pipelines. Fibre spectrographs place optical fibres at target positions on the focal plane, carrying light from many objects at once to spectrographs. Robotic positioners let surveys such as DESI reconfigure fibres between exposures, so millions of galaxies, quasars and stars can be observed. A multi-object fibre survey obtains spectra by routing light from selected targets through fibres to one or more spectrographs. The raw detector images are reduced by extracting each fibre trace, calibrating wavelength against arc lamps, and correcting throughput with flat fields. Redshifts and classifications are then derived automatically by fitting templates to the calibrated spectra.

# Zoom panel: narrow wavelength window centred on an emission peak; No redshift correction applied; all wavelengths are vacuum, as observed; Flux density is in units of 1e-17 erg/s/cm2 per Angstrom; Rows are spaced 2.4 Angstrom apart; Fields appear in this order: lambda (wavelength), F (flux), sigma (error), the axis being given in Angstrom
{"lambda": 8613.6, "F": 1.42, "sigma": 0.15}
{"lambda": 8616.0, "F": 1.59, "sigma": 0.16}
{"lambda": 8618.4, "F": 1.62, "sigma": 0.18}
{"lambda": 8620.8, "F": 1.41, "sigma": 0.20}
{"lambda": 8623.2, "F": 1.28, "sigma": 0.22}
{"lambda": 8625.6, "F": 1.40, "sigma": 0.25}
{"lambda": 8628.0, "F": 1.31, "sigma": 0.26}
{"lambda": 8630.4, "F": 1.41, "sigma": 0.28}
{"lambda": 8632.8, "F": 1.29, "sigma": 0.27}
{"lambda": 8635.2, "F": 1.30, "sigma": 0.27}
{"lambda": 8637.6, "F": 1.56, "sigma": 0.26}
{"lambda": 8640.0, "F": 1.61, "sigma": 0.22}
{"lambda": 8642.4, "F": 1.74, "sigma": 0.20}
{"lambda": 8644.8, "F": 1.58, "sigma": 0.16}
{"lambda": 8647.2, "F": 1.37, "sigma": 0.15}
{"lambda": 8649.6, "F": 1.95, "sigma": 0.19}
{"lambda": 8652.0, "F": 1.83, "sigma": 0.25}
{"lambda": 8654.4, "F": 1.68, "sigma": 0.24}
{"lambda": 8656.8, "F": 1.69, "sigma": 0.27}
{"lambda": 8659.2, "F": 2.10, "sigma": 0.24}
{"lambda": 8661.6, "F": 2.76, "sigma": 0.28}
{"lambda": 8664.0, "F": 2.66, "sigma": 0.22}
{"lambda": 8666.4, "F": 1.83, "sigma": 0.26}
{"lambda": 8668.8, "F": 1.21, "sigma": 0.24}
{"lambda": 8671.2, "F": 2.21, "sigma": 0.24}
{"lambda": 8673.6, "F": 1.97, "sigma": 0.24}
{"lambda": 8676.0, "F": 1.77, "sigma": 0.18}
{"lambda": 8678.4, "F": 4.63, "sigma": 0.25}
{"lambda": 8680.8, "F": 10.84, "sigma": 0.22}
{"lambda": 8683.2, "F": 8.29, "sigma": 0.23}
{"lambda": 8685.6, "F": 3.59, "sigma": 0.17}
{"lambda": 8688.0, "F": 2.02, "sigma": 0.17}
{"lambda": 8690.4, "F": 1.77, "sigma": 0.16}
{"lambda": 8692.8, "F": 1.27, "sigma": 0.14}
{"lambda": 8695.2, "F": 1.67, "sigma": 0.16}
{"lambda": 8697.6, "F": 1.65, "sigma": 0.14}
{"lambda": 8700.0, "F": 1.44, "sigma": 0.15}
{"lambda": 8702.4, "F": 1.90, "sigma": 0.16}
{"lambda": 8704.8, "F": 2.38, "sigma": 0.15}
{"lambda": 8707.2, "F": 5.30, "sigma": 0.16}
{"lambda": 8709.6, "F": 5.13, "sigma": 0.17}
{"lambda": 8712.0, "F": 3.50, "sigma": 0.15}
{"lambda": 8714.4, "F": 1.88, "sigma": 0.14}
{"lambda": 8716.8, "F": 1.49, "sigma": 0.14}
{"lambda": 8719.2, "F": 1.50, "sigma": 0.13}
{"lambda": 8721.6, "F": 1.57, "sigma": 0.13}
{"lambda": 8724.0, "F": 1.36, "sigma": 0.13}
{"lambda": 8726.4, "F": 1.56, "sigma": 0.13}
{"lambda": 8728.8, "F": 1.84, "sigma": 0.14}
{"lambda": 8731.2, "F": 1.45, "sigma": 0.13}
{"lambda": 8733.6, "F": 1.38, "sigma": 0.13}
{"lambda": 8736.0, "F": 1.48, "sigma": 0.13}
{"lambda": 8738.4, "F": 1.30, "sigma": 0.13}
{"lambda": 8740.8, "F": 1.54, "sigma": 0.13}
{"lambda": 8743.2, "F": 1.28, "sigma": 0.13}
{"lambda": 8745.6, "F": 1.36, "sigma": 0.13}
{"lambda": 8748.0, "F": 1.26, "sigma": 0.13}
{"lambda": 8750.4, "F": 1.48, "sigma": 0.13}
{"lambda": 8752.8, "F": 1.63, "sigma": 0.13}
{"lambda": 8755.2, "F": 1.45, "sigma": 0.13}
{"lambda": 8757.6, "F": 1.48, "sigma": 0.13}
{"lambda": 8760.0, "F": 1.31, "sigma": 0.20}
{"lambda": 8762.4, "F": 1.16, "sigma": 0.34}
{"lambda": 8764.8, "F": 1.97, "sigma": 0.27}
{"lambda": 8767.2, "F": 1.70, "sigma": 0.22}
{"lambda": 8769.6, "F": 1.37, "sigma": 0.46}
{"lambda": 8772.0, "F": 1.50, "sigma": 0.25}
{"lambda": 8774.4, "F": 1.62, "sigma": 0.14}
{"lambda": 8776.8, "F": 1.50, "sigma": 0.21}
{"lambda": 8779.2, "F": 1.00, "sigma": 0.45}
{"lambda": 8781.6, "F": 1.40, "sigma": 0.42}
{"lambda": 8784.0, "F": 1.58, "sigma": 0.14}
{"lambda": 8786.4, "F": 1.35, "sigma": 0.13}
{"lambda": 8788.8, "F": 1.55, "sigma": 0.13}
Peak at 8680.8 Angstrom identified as H-alpha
